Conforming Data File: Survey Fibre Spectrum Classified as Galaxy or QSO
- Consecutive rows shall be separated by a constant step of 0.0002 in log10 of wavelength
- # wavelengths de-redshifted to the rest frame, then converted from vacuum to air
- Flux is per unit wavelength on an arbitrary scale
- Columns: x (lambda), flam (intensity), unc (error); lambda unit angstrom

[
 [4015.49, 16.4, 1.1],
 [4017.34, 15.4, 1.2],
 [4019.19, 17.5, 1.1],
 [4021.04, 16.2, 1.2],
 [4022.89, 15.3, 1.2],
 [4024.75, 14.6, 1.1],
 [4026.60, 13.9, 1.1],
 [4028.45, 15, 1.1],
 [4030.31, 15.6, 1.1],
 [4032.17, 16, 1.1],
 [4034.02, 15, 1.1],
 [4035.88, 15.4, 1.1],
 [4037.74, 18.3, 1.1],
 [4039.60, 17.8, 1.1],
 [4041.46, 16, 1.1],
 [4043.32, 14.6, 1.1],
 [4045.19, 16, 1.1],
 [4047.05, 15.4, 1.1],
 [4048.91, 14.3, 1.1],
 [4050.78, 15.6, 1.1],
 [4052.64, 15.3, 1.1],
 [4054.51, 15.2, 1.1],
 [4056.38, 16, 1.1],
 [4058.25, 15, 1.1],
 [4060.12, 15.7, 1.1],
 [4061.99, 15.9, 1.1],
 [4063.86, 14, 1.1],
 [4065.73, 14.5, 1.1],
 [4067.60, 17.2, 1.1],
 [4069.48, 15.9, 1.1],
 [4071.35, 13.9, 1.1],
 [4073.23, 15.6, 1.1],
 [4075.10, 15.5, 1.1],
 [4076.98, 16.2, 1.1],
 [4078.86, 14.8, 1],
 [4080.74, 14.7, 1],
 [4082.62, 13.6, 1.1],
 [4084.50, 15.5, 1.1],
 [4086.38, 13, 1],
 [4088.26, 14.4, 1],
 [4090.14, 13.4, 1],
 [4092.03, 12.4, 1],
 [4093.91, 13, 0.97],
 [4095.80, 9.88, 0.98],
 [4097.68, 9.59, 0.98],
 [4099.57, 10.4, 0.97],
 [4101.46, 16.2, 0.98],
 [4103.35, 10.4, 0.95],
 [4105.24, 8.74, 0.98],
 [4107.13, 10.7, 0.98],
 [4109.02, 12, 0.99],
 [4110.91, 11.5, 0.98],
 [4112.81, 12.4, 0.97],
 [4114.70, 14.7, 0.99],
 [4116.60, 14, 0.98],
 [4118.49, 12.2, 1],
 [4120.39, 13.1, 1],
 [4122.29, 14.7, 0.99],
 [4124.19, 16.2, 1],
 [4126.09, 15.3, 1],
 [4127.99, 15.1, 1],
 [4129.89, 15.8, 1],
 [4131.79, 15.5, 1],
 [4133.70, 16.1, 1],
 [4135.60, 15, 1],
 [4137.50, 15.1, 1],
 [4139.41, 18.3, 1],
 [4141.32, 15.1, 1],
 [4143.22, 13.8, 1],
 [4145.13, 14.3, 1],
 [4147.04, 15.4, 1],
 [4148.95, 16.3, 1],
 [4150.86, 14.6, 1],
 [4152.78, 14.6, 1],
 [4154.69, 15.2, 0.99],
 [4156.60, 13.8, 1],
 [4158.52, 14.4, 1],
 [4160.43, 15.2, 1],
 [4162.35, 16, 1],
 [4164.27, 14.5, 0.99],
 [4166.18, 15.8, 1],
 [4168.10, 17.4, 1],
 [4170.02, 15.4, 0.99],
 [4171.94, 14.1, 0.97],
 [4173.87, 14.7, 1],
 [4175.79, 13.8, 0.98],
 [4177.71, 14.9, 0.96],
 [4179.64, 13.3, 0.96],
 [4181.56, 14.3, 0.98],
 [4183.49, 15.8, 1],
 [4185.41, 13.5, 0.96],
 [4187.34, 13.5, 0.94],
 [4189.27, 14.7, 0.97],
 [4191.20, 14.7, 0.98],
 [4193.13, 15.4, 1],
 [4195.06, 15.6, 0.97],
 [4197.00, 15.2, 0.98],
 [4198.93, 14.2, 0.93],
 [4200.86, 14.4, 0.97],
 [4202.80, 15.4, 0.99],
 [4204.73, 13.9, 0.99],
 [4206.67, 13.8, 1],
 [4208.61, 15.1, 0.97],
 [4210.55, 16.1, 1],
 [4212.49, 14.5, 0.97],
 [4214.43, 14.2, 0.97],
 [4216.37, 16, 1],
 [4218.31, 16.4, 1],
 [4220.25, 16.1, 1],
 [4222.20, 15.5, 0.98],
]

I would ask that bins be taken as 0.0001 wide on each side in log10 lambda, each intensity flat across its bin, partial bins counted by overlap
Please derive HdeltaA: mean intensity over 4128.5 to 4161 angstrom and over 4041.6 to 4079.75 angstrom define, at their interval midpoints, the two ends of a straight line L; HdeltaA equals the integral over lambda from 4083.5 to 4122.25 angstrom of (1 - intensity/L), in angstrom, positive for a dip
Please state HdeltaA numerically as 7.2 angstrom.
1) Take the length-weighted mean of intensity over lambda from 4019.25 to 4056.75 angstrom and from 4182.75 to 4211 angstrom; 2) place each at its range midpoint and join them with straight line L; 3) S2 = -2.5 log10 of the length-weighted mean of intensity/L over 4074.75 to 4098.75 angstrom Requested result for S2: 0.14 mag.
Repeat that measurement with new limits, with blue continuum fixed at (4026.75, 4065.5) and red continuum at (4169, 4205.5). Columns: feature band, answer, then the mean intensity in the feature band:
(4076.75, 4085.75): 0.04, 14.8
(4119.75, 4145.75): -0.02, 15.3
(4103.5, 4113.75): 0.34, 11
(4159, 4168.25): -0.06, 15.6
